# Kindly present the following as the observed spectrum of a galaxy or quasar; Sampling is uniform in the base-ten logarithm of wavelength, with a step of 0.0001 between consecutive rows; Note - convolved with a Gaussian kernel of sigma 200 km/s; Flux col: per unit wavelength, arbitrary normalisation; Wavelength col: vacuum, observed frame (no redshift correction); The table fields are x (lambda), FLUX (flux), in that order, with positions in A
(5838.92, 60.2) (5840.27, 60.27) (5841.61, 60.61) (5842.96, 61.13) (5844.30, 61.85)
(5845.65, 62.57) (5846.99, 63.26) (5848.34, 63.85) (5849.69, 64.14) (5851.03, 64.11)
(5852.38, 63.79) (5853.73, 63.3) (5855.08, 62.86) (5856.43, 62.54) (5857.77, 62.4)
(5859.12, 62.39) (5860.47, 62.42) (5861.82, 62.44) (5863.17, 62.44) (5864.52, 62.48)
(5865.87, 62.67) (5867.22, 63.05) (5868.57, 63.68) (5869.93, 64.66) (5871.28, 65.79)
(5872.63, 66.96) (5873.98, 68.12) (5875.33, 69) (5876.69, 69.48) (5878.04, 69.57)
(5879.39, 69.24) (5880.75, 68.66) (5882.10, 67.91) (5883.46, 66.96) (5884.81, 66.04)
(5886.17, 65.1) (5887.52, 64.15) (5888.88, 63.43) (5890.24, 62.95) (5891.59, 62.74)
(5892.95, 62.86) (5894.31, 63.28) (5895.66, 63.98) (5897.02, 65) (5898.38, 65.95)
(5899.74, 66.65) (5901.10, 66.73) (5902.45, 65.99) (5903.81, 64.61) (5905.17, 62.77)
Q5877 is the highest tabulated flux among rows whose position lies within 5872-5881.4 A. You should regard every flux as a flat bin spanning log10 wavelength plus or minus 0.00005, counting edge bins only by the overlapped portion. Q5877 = 69.57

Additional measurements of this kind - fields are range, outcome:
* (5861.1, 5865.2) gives 62.48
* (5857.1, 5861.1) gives 62.42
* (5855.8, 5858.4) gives 62.54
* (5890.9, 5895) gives 63.28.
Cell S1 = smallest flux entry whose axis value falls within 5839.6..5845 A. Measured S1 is 60.27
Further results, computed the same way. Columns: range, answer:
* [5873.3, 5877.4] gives 68.12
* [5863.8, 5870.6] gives 62.48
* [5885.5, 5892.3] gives 62.74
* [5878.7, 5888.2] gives 64.15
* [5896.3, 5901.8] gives 65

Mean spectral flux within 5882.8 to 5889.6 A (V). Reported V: 65.1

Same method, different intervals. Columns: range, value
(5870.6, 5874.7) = 67.1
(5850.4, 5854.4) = 63.7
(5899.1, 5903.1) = 66.6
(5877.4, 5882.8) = 68.8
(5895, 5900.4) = 65.3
